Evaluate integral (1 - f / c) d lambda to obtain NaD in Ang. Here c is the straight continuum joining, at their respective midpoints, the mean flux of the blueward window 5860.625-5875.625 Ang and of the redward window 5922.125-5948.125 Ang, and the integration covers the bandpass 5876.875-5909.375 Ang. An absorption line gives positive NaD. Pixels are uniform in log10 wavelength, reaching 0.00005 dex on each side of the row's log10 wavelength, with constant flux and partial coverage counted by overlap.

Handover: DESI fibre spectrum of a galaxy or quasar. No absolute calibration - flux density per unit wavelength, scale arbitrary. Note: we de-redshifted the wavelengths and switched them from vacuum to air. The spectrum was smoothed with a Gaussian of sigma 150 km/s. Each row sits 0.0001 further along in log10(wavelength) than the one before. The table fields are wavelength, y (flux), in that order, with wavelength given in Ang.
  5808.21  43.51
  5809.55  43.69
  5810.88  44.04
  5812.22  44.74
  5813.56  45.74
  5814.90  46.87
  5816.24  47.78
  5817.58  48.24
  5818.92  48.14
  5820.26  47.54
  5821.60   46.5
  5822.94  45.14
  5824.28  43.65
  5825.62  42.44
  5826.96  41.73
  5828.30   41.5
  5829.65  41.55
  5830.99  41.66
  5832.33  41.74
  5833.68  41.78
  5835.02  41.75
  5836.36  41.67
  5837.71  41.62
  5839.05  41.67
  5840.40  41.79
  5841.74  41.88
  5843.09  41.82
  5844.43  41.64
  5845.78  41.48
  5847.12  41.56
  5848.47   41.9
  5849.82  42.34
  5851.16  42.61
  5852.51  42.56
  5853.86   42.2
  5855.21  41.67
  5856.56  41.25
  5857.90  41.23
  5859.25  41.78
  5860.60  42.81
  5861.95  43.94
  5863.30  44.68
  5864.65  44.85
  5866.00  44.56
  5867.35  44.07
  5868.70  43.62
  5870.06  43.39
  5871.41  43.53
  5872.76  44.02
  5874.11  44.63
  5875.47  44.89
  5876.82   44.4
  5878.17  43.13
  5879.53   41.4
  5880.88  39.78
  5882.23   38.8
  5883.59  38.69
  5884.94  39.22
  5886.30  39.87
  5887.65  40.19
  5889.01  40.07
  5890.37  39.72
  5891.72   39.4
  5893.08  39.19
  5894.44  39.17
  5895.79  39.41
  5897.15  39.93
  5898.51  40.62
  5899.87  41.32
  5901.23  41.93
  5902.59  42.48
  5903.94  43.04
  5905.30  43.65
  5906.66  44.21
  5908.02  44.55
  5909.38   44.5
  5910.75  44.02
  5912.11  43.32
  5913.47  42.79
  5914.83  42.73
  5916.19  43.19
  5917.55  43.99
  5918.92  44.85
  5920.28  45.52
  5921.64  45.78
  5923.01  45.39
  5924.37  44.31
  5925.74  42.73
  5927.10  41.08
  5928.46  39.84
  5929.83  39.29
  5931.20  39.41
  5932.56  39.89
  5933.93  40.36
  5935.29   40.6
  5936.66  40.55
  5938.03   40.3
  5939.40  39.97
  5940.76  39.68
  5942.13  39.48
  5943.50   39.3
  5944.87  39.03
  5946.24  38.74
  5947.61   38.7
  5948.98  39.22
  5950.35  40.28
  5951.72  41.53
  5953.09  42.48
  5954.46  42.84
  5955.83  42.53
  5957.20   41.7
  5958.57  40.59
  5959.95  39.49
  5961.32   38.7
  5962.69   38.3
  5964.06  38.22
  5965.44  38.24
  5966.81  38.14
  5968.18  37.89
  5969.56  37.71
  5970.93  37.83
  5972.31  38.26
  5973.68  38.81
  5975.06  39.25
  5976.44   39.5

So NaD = 1.3 Ang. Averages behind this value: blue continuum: 44.1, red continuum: 40.5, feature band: 41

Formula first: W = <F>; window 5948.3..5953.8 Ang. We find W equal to 40.9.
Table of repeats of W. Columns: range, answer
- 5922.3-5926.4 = 44.1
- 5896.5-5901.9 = 40.9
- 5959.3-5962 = 39.1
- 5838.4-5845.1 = 41.8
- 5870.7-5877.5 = 44.3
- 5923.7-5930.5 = 41.4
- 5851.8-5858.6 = 41.8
